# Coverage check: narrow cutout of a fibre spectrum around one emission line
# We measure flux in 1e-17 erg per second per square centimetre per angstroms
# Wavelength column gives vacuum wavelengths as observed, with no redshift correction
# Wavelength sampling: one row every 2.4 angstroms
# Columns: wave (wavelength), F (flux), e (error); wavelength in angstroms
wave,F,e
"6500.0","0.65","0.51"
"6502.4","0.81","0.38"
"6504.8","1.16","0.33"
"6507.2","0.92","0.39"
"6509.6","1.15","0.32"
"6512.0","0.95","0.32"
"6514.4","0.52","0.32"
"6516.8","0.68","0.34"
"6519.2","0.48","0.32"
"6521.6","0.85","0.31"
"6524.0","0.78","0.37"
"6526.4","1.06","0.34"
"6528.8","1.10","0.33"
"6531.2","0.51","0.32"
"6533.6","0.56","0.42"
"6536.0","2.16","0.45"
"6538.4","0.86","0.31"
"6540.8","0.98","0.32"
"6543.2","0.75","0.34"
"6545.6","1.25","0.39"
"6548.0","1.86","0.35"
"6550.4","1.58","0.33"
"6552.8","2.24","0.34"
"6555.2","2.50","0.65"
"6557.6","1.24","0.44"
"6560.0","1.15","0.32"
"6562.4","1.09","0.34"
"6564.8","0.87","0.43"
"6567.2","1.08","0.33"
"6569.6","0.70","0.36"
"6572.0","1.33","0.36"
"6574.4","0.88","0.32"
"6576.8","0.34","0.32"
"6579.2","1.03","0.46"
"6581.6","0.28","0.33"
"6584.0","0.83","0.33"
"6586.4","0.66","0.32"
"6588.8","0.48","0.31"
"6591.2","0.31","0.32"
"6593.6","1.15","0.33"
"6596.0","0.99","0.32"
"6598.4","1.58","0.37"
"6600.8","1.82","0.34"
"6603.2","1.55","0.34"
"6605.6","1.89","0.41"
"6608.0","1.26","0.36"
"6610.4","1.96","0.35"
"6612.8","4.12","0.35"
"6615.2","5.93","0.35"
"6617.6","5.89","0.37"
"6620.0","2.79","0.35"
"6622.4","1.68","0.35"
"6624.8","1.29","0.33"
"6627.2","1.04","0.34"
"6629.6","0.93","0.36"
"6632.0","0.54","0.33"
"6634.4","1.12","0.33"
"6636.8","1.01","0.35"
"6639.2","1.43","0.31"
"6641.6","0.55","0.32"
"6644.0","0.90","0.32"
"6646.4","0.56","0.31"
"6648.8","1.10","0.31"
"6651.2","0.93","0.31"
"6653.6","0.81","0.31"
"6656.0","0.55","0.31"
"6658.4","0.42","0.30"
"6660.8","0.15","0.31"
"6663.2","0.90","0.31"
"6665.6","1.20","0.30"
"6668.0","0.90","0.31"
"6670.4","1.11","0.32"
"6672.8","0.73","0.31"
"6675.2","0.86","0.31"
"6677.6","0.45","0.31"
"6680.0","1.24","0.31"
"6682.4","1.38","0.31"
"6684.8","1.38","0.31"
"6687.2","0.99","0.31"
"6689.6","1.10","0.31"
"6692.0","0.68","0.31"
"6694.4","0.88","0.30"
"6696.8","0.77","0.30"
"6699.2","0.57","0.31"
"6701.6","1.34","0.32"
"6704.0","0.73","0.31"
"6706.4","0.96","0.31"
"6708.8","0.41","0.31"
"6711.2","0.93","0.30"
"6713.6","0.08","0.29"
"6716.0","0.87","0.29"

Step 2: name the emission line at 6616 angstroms [O III]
